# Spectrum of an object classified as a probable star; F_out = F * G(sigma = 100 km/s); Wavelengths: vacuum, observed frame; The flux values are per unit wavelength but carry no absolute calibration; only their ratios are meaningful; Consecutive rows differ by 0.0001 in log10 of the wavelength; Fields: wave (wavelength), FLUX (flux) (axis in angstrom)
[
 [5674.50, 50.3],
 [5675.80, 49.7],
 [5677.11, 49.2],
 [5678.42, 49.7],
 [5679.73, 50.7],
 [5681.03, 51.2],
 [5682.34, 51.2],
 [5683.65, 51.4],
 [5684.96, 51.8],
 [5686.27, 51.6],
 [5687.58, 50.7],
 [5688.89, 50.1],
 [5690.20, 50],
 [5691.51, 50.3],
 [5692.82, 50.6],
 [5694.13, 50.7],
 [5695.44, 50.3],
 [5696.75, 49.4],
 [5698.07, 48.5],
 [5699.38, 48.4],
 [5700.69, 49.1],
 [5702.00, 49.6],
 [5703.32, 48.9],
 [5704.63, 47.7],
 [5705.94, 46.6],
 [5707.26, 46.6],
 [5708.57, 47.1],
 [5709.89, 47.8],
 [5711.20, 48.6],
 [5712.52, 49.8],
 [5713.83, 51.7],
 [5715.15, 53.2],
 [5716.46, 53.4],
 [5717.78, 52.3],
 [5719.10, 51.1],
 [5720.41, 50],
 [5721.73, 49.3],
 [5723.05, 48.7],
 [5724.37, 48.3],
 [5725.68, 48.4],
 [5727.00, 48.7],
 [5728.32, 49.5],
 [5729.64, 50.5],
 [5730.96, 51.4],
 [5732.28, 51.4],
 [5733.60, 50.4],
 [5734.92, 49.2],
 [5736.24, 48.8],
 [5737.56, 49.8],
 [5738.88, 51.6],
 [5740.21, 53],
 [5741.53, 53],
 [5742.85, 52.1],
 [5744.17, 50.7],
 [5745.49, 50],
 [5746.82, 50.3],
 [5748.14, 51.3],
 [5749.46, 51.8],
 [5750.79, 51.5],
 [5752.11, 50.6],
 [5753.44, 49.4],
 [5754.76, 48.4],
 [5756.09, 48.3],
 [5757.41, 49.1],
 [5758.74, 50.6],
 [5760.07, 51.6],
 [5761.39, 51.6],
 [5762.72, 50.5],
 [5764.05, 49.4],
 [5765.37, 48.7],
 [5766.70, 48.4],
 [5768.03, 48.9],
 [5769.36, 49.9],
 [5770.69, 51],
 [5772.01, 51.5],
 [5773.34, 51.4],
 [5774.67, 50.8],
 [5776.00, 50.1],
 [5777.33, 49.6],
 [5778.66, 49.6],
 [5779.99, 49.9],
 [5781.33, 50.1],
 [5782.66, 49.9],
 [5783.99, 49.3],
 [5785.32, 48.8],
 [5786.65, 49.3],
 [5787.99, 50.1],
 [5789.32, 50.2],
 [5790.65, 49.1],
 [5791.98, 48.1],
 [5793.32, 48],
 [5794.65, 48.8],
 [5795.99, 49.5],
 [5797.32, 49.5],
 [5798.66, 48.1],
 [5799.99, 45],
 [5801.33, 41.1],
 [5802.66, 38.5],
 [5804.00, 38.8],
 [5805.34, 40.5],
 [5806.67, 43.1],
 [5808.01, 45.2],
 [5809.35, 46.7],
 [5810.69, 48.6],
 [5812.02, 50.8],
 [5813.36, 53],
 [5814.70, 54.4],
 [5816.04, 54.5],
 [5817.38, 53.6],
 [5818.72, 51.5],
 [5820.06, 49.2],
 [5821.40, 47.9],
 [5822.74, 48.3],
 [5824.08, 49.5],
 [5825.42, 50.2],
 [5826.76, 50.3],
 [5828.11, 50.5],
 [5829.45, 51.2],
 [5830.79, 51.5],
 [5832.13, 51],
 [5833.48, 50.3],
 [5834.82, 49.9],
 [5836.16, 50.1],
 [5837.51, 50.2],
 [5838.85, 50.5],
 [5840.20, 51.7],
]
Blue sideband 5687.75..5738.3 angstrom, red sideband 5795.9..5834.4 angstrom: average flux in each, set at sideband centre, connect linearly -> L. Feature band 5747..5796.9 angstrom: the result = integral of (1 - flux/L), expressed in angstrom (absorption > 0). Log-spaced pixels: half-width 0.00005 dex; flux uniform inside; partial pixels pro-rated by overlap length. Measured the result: -1.0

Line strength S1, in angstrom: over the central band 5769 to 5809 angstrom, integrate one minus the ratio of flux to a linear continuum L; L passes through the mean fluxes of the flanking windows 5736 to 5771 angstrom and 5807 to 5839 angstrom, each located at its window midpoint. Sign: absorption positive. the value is 2.0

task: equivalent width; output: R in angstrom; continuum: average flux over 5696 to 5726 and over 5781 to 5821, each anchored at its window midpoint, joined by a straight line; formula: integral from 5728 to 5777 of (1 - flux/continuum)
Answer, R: -1.7 angstrom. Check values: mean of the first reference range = 49.3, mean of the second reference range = 48.1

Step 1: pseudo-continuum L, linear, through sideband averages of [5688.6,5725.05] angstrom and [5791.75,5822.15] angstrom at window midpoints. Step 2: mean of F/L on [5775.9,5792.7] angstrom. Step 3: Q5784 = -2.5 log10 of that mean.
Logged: -0.033 mag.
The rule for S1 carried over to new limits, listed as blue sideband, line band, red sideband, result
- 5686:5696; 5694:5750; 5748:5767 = 0.38 angstrom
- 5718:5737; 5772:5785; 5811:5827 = 0.10 angstrom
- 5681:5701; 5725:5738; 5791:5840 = -0.01 angstrom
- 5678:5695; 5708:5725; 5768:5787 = 0.14 angstrom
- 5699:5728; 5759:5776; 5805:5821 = -0.31 angstrom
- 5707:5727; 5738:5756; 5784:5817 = -0.72 angstrom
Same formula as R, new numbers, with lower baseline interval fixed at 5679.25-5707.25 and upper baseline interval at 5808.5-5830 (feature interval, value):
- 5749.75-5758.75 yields 0.1 angstrom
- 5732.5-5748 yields -0.2 angstrom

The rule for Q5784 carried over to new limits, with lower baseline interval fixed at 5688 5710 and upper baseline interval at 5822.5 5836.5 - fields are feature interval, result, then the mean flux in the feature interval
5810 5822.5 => -0.026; 51.4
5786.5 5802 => 0.043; 48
